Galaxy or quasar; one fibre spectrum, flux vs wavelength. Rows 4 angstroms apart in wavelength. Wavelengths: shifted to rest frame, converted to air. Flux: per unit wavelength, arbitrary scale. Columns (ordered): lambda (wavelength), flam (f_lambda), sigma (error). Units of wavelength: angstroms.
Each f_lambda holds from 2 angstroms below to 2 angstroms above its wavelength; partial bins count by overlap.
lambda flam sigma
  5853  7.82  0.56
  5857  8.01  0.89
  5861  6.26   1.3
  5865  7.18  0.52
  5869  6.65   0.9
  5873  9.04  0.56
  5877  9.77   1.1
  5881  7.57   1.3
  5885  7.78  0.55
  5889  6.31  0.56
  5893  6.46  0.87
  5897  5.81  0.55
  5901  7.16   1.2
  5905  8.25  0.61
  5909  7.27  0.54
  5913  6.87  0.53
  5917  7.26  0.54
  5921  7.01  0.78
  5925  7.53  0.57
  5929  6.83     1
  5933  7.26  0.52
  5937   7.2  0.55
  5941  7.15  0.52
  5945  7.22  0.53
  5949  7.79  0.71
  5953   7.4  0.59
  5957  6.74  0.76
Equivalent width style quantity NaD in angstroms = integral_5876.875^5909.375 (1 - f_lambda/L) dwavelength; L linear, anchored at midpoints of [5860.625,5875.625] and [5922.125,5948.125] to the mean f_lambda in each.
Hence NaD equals 0.7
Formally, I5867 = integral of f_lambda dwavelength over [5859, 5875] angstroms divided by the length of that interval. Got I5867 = 7.28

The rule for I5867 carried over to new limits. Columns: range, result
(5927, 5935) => 7.04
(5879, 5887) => 7.68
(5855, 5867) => 7.15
